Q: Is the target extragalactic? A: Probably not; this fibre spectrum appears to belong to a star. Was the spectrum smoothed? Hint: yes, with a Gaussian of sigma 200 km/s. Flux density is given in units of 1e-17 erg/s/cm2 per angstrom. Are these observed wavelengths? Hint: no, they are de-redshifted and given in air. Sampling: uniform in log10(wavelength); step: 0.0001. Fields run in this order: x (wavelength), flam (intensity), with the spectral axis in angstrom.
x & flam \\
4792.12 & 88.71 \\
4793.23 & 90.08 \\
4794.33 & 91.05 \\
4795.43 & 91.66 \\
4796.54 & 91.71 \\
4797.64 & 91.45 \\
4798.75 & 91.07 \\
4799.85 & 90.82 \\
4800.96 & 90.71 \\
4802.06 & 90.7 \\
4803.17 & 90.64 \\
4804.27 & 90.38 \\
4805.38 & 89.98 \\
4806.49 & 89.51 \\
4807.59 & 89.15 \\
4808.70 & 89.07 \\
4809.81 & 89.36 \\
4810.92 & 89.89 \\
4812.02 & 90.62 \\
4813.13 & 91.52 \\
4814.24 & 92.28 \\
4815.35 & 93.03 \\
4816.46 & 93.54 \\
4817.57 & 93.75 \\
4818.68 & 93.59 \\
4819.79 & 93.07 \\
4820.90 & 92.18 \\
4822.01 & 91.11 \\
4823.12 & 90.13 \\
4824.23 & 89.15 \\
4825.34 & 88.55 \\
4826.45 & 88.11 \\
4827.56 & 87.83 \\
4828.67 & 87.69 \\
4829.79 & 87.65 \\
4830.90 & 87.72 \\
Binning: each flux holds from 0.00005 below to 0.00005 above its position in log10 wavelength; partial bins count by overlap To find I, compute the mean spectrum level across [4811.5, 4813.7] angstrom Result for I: 90.9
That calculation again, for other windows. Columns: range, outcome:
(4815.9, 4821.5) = 93.2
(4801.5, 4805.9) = 90.5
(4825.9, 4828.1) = 88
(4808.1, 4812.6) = 89.7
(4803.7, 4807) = 89.9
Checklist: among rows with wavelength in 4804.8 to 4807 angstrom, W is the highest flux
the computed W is 89.98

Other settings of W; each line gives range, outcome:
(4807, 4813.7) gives 91.52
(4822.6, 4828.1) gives 90.13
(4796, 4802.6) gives 91.71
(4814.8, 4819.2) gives 93.75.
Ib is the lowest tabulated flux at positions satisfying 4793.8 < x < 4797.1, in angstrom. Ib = 91.05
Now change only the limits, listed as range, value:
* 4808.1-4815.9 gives 89.07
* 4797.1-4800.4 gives 90.82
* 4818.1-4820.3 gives 93.07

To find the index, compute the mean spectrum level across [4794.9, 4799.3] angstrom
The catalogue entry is 91.4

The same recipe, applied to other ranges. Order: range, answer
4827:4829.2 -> 87.9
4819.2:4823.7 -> 91.6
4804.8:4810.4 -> 89.3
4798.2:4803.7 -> 90.8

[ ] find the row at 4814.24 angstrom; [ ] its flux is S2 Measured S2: 92.28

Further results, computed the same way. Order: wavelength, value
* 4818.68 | 93.59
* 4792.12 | 88.71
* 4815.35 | 93.03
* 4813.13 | 91.52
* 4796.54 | 91.71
